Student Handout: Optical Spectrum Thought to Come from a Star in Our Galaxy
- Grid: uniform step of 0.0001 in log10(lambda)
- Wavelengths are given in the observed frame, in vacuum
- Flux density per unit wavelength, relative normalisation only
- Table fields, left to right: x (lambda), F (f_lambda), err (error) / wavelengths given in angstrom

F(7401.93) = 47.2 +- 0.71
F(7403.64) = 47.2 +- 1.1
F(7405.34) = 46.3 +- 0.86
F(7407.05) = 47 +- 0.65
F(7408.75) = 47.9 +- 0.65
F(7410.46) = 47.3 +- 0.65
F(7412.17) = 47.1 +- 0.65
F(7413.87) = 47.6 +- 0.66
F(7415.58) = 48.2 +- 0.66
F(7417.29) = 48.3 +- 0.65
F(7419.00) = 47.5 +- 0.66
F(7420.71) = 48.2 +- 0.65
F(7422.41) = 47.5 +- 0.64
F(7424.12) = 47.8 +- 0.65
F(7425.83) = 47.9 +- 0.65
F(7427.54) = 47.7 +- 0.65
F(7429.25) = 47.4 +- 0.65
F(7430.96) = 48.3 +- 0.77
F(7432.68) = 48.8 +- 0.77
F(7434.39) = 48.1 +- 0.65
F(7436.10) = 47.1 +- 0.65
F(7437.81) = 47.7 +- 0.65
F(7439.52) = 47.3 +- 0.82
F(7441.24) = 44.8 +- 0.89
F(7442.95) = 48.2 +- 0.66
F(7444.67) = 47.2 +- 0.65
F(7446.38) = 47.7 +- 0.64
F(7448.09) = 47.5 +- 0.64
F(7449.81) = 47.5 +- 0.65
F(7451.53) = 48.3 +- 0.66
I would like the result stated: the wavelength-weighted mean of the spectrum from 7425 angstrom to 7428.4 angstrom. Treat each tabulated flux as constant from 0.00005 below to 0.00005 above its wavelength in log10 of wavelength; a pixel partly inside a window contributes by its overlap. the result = 47.8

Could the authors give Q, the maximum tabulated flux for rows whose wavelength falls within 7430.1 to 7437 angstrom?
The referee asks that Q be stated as 48.8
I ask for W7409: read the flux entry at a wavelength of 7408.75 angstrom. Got 47.9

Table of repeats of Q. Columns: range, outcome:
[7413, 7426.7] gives 48.3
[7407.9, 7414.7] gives 47.9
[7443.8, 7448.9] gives 47.7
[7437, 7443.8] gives 48.2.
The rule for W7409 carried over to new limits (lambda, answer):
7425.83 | 47.9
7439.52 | 47.3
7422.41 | 47.5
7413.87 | 47.6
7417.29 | 48.3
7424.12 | 47.8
